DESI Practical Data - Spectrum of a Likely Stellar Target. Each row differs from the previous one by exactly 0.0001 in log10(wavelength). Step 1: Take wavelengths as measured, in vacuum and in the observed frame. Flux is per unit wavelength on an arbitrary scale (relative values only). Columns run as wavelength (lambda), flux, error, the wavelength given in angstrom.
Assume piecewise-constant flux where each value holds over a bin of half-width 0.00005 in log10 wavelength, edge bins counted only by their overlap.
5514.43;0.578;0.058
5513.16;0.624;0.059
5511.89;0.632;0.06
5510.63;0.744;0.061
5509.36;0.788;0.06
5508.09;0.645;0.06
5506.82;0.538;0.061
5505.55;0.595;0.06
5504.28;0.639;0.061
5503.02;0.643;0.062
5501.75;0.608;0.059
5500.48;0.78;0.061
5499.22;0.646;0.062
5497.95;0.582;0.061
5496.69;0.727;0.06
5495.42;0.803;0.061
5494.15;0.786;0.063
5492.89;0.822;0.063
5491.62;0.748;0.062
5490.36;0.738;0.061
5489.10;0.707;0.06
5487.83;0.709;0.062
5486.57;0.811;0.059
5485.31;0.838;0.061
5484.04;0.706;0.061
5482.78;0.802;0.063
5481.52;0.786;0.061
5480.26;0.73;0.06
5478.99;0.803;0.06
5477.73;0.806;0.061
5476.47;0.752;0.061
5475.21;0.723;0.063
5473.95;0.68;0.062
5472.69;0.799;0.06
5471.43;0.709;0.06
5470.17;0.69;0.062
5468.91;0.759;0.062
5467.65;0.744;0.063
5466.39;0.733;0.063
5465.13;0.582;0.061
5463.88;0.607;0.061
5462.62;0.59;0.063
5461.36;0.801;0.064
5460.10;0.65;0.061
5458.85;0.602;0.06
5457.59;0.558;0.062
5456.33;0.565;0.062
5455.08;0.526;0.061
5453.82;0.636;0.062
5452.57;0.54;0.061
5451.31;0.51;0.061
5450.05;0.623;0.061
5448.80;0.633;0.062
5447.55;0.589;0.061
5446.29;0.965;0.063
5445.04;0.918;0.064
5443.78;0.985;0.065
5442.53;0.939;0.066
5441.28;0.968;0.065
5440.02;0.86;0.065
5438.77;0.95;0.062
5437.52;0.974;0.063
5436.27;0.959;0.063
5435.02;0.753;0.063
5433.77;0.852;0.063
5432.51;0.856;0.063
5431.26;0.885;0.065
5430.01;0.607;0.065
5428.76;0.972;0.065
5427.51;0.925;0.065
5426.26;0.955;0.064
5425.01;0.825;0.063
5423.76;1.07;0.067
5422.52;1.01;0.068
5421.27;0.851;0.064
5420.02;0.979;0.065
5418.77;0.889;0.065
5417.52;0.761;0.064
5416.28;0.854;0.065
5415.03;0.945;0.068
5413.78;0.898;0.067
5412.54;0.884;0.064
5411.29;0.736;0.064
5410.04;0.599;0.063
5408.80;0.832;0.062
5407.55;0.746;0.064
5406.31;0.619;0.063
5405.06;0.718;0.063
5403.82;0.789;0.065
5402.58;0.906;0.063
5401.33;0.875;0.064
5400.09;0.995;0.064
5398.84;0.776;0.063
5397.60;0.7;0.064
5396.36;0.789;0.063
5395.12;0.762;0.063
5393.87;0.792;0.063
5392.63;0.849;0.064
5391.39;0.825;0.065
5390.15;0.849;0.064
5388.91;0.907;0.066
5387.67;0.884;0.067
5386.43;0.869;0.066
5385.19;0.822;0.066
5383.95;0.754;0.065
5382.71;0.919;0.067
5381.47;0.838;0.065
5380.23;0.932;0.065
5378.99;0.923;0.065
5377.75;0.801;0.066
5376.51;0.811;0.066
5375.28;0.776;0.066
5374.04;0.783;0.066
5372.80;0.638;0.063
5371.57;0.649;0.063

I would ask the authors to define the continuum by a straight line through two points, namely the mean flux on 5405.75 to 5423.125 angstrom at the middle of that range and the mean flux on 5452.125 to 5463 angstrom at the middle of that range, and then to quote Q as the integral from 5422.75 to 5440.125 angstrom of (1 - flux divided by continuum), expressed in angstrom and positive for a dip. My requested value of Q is -3.5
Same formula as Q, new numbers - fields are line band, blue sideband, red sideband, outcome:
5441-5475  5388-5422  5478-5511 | 2.87 angstrom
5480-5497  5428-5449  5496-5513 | -1.39 angstrom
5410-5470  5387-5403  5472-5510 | -0.23 angstrom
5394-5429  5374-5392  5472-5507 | -1.20 angstrom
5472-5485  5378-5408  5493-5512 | -0.85 angstrom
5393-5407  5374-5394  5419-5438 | 1.15 angstrom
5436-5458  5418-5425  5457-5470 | 0.60 angstrom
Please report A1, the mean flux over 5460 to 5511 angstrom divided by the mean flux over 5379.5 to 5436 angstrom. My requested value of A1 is 0.9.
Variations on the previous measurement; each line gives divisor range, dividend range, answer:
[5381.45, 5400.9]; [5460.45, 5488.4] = 0.88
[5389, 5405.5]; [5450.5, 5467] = 0.74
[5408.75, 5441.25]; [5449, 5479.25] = 0.76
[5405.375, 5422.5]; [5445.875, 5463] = 0.76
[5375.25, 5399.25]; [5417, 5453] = 1.02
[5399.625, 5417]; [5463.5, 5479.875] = 0.89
